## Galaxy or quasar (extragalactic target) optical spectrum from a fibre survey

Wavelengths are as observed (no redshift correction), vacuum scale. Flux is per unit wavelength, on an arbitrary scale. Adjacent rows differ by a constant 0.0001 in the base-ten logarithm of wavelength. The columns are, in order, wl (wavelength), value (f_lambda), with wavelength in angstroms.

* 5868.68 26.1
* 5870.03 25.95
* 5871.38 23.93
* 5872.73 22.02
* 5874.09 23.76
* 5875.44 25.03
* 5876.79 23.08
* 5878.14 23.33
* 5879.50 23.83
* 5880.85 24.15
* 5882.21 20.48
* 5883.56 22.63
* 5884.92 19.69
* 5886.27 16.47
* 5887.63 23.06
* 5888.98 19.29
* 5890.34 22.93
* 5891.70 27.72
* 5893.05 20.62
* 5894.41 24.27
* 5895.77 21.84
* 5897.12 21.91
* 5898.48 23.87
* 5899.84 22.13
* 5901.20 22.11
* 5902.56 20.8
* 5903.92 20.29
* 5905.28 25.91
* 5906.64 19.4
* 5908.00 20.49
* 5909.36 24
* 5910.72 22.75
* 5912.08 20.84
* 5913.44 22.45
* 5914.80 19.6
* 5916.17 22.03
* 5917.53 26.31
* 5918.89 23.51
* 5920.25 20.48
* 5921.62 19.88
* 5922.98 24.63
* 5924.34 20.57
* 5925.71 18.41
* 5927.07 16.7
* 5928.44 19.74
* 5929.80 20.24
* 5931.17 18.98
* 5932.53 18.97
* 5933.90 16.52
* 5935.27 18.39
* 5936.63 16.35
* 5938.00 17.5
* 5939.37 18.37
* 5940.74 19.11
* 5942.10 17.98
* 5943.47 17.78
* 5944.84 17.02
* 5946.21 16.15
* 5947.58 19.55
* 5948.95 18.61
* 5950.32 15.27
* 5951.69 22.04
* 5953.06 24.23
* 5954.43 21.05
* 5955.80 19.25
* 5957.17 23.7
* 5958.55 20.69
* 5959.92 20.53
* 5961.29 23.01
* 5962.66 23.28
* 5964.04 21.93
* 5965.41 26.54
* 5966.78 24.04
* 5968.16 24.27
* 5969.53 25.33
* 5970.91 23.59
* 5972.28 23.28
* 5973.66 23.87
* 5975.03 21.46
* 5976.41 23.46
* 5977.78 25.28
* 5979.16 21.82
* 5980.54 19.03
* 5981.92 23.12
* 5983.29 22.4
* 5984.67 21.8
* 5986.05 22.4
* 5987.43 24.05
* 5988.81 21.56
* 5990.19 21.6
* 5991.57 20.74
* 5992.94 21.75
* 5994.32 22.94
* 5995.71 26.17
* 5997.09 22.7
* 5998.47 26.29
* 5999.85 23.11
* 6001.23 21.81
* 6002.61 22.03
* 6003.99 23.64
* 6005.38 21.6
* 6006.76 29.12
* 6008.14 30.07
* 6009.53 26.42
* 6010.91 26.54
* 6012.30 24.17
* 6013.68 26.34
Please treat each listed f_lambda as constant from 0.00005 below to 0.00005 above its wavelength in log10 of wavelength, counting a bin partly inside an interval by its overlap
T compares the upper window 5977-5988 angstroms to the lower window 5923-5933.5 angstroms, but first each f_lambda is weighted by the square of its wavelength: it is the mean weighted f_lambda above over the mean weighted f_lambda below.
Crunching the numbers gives 1.2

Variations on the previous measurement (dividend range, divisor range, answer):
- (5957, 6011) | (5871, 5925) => 1.08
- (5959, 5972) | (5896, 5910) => 1.09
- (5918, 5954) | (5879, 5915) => 0.88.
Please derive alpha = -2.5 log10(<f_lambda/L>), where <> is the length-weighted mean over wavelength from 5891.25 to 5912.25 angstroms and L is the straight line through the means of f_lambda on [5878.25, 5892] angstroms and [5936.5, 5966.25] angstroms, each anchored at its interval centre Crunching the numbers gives -0.05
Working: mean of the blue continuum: 21.9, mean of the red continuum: 20.1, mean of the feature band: 22.4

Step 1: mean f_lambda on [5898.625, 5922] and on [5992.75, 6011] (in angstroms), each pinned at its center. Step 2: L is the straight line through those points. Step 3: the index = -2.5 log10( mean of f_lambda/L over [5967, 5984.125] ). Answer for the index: 0.04 mag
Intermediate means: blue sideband 22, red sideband 24.6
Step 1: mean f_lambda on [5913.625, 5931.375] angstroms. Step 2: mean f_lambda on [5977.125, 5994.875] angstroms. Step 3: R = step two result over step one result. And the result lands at 1.1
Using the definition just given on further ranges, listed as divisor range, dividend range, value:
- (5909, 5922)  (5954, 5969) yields 1.02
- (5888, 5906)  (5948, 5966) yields 0.95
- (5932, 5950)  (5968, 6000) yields 1.29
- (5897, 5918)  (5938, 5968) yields 0.93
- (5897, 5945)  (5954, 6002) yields 1.11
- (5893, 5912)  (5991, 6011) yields 1.10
